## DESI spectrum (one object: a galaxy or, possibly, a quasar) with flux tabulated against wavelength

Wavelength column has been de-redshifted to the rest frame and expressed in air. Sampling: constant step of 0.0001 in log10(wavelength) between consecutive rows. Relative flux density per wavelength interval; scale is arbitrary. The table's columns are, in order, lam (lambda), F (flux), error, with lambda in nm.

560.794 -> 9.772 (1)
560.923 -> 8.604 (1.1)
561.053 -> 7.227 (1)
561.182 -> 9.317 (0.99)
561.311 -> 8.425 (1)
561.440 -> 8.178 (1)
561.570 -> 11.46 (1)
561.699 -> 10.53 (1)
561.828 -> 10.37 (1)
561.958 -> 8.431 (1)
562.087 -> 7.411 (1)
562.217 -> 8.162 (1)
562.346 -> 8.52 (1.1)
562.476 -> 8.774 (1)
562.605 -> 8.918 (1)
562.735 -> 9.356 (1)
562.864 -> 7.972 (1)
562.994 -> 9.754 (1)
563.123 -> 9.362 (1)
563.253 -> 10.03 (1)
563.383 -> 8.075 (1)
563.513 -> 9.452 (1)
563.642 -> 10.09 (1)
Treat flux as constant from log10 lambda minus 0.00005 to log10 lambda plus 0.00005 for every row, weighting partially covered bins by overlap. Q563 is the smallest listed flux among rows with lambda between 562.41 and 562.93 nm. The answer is 7.972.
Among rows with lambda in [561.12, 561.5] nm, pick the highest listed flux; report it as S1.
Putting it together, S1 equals 9.317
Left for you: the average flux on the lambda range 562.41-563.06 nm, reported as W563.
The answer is 8.96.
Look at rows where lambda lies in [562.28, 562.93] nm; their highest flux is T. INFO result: 9.356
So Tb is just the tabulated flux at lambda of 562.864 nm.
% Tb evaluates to 7.972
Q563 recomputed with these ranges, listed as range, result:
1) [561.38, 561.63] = 8.178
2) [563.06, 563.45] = 8.075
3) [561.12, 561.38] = 8.425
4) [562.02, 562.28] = 7.411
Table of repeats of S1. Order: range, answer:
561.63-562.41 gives 10.53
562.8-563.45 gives 10.03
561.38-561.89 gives 11.46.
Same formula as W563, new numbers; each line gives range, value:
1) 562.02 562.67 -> 8.36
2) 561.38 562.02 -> 9.8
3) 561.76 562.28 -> 8.6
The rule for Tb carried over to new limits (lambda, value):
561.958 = 8.431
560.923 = 8.604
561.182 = 9.317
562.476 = 8.774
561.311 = 8.425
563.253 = 10.03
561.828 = 10.37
